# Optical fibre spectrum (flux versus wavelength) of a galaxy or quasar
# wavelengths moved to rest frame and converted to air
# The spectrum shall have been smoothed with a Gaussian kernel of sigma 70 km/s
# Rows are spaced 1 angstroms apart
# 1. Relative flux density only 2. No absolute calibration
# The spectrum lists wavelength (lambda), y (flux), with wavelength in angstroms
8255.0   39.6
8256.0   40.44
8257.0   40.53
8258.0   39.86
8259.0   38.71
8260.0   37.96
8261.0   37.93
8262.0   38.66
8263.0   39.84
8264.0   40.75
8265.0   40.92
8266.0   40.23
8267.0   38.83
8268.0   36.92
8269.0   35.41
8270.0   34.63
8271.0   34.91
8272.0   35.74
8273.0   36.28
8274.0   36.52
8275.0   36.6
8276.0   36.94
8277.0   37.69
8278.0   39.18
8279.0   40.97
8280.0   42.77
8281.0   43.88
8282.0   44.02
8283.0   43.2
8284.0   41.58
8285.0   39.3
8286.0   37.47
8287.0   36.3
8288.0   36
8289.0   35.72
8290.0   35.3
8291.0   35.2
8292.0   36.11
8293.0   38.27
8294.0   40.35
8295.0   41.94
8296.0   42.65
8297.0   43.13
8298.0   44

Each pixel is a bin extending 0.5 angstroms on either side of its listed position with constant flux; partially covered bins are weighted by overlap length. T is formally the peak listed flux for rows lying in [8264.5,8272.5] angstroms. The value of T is 40.92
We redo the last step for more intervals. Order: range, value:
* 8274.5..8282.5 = 44.02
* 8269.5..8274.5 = 36.52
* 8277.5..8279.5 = 40.97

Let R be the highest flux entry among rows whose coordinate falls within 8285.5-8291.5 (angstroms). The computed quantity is 37.47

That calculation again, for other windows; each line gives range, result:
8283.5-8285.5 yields 41.58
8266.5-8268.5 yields 38.83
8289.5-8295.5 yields 41.94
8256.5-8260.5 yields 40.53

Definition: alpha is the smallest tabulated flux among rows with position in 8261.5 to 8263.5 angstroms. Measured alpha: 38.66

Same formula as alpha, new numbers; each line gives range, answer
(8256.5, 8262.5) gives 37.93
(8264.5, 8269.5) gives 35.41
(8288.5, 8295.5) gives 35.2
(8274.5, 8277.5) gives 36.6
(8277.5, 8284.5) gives 39.18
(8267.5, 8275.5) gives 34.63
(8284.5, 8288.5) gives 36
